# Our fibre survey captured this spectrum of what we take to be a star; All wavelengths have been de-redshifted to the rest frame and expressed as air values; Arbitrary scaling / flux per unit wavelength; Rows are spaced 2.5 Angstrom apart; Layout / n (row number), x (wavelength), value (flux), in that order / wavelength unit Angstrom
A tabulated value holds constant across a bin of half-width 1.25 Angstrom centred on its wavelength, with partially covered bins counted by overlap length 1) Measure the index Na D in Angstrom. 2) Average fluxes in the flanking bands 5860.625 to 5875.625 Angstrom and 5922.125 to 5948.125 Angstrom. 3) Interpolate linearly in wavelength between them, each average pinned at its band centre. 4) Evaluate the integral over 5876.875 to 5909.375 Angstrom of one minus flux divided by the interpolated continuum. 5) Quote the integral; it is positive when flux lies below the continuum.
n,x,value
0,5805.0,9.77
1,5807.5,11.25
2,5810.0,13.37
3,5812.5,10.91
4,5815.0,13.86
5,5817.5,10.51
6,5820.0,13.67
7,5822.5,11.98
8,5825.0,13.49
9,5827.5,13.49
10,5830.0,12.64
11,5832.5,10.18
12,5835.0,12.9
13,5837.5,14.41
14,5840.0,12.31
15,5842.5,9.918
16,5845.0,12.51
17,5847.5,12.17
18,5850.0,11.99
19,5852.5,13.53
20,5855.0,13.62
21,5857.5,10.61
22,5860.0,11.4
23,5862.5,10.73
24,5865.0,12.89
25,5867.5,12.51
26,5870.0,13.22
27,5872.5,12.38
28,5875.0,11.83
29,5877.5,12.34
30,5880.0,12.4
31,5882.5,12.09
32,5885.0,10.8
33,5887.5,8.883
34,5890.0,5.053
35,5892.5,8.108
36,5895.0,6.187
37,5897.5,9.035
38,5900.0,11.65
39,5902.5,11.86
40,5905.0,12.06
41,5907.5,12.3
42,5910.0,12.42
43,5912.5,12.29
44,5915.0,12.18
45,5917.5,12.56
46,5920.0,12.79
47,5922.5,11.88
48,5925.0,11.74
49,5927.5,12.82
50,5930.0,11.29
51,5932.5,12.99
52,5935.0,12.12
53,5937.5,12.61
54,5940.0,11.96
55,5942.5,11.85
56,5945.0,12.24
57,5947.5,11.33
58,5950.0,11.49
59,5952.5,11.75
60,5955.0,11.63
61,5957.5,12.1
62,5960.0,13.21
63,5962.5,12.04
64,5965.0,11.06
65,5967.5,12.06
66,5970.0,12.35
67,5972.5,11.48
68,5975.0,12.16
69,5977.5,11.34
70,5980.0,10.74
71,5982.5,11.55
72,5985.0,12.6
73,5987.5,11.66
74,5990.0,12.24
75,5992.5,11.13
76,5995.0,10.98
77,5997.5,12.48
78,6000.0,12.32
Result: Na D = 5.3 Angstrom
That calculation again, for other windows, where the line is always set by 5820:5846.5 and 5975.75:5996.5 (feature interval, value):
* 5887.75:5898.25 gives 4.27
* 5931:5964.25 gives -0.85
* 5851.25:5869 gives 0.13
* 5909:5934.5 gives -0.77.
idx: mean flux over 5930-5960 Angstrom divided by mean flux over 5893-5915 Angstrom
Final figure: 1.1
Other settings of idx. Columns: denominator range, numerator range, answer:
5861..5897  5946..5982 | 1.11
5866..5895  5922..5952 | 1.12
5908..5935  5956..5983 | 0.96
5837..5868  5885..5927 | 0.88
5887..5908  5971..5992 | 1.25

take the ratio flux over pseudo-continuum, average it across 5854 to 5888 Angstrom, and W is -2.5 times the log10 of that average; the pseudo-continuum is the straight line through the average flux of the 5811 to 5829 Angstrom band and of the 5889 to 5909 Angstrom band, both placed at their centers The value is -0.12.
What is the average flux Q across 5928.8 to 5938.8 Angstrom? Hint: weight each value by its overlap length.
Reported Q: 12.3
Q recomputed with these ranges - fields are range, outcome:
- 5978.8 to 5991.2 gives 11.8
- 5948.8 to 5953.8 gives 11.6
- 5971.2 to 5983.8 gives 11.5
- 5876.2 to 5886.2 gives 11.9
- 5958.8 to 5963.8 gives 12.6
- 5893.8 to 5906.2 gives 10.2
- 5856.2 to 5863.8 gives 10.9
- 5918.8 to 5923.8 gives 12.3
